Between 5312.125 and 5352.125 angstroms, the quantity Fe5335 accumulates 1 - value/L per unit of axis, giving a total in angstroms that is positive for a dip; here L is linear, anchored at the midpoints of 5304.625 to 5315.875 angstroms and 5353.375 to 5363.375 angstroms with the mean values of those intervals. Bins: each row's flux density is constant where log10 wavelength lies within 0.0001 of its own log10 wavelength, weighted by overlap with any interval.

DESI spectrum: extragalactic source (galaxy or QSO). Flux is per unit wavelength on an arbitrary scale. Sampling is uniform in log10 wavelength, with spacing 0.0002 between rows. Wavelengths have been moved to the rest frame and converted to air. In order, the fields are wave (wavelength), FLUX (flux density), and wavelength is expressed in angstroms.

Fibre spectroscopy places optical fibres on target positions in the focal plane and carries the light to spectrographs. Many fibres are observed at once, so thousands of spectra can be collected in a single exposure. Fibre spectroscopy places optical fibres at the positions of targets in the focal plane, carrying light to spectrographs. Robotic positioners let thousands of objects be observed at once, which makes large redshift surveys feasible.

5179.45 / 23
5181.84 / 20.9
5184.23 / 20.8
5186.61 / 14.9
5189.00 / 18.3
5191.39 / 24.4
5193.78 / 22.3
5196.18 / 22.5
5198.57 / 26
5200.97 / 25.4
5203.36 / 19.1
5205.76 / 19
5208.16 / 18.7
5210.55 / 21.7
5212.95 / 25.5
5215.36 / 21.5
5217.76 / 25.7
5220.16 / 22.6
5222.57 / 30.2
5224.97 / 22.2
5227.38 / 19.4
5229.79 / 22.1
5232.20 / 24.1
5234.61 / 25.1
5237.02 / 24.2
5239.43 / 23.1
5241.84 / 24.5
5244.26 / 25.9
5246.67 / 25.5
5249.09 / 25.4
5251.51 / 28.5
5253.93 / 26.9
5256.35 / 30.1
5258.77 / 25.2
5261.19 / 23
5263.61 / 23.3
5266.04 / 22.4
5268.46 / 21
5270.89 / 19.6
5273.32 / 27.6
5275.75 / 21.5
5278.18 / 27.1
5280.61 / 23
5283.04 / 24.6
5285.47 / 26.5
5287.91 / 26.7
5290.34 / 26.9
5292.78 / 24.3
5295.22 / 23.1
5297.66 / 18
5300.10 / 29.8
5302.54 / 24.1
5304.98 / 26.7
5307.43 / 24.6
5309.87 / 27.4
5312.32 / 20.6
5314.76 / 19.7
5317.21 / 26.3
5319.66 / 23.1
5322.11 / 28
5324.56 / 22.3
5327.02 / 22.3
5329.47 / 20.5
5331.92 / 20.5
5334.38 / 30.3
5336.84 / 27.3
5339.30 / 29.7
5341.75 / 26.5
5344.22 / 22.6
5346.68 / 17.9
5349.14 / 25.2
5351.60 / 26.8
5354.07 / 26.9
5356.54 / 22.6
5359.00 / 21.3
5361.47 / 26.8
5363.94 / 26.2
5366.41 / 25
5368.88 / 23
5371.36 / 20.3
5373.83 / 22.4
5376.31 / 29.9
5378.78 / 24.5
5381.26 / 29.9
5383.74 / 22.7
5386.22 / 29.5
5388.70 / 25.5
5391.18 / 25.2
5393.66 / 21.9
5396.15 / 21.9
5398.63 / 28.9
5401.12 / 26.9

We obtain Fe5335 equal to -0.3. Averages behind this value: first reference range 23.6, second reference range 24.4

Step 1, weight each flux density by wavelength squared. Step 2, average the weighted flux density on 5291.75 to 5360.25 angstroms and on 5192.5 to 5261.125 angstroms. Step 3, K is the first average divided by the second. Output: 1.05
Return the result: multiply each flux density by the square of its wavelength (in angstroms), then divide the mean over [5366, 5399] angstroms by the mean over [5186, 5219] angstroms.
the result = 1.22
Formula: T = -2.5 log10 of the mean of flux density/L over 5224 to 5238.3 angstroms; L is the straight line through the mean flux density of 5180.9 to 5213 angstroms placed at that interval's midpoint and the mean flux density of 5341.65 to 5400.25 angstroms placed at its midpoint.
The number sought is -0.045 mag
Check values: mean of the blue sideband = 21.3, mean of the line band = 22.9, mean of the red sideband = 24.7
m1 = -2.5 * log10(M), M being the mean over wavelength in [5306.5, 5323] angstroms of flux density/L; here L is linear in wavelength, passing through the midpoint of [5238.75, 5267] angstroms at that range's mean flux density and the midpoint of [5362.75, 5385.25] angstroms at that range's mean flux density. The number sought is 0.04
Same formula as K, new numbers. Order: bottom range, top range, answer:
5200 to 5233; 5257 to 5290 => 1.09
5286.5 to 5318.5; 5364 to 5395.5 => 1.05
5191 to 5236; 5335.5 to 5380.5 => 1.14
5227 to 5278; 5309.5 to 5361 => 1.02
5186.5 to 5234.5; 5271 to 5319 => 1.12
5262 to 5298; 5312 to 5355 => 1.04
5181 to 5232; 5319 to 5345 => 1.18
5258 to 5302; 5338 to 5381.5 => 1.06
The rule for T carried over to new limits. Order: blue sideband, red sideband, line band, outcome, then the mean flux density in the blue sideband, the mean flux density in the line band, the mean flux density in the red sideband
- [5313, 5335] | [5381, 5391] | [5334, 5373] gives 0.00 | 23.4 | 24.8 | 26.4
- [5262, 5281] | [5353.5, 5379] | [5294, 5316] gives -0.01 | 23.2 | 23.8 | 24.4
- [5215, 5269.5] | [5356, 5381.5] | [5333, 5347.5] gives -0.06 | 24.5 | 25.9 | 24.6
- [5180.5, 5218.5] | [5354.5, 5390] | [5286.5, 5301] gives -0.06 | 21.6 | 24.7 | 25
